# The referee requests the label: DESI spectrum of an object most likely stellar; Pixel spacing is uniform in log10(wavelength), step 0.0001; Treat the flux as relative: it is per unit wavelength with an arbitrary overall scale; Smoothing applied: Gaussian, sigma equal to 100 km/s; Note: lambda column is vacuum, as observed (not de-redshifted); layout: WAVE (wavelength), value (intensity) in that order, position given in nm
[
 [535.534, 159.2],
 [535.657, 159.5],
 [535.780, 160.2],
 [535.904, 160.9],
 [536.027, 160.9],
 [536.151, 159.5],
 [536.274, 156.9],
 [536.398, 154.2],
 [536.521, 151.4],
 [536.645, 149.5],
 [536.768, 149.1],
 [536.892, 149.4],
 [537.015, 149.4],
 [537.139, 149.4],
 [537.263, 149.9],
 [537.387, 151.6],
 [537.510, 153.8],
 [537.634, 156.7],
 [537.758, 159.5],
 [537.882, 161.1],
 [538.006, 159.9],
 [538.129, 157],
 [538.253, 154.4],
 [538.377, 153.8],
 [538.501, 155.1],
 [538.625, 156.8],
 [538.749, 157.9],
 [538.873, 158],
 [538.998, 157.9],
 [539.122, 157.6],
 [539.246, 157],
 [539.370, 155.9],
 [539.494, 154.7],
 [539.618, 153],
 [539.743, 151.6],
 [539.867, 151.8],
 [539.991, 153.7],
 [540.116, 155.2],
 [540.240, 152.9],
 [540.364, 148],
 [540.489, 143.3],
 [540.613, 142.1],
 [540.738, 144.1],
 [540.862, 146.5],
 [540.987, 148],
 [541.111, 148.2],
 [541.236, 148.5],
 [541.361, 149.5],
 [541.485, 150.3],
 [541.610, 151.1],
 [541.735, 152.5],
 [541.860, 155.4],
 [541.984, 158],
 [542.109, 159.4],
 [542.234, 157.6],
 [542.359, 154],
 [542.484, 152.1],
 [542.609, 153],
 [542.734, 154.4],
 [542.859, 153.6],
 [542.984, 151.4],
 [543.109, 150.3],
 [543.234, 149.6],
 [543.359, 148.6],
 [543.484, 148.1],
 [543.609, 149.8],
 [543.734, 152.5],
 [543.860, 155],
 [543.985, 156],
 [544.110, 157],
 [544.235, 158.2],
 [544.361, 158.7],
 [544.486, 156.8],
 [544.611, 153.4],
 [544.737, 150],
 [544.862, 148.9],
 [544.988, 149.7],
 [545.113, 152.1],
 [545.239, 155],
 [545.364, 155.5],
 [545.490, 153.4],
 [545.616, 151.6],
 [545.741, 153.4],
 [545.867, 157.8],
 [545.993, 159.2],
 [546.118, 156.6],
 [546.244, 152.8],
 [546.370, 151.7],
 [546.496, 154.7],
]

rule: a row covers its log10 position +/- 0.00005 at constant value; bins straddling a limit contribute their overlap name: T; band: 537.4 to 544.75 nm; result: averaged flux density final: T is 153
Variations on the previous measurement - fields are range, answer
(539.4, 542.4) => 151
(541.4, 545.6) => 153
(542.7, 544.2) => 152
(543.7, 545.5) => 154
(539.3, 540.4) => 153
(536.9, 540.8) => 154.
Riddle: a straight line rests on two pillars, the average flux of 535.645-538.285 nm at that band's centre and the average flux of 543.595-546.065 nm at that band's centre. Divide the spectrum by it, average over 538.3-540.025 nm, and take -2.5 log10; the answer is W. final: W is 0.00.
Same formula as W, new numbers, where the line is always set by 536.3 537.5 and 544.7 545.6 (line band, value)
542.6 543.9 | 0.00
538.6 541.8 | 0.00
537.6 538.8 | -0.04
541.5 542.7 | -0.02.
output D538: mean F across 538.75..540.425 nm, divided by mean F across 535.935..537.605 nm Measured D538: 1.0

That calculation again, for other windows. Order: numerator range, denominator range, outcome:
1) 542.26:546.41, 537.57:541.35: 1.00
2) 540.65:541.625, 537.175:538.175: 0.95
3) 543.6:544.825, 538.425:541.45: 1.02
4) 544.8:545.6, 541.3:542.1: 0.99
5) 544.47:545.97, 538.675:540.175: 0.99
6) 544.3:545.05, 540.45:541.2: 1.05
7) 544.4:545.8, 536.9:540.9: 1.00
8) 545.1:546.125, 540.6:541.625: 1.05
